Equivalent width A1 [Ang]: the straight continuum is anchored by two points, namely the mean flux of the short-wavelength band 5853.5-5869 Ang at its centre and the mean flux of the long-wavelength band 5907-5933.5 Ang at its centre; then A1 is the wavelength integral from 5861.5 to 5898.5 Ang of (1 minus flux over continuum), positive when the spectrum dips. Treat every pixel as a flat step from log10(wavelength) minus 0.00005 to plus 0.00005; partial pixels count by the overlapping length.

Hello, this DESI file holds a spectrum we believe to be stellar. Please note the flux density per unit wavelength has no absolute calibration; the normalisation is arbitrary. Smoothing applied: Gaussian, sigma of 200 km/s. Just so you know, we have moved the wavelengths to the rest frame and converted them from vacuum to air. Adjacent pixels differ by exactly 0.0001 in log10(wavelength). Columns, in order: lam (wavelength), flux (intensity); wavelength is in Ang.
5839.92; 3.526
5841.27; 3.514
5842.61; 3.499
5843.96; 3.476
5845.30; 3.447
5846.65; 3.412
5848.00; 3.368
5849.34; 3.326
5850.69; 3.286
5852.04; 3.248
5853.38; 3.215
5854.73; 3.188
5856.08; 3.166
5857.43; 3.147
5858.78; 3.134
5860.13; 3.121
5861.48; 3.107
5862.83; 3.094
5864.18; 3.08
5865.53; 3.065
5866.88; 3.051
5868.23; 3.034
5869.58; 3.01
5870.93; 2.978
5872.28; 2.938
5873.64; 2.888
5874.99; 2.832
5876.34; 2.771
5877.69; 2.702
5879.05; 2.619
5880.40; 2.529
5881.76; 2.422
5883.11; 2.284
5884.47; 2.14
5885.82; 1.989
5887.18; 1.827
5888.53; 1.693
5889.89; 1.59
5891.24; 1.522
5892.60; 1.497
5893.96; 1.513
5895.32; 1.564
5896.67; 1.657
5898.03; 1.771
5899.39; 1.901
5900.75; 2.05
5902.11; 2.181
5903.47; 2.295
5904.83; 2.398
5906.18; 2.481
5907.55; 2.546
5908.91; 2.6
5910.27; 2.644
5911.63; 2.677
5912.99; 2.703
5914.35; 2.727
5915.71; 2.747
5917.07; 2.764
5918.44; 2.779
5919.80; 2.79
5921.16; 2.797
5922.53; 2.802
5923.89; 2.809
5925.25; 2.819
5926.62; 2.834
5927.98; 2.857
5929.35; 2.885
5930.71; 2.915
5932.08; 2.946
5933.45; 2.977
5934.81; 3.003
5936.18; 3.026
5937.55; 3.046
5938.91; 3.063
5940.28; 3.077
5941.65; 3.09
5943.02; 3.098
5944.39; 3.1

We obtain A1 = 7.73 Ang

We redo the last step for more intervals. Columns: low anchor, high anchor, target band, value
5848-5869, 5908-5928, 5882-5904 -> 8.1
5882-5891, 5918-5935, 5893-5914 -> 1.3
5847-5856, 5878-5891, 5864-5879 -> -2.1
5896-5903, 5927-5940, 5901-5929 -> -3.1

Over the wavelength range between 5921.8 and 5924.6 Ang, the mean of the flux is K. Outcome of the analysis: 2.81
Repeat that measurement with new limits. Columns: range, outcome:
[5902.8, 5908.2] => 2.43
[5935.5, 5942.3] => 3.06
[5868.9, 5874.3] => 2.95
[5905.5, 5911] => 2.57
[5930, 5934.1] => 2.94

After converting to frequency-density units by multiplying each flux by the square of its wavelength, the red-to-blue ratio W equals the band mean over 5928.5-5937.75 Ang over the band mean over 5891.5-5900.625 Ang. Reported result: 1.80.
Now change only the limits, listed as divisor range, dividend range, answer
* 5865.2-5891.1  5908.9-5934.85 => 1.13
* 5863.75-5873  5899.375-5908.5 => 0.77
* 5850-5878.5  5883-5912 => 0.67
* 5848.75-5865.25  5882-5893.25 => 0.59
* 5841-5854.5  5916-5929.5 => 0.85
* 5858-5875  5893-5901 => 0.57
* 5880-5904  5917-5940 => 1.54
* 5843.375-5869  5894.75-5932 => 0.80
